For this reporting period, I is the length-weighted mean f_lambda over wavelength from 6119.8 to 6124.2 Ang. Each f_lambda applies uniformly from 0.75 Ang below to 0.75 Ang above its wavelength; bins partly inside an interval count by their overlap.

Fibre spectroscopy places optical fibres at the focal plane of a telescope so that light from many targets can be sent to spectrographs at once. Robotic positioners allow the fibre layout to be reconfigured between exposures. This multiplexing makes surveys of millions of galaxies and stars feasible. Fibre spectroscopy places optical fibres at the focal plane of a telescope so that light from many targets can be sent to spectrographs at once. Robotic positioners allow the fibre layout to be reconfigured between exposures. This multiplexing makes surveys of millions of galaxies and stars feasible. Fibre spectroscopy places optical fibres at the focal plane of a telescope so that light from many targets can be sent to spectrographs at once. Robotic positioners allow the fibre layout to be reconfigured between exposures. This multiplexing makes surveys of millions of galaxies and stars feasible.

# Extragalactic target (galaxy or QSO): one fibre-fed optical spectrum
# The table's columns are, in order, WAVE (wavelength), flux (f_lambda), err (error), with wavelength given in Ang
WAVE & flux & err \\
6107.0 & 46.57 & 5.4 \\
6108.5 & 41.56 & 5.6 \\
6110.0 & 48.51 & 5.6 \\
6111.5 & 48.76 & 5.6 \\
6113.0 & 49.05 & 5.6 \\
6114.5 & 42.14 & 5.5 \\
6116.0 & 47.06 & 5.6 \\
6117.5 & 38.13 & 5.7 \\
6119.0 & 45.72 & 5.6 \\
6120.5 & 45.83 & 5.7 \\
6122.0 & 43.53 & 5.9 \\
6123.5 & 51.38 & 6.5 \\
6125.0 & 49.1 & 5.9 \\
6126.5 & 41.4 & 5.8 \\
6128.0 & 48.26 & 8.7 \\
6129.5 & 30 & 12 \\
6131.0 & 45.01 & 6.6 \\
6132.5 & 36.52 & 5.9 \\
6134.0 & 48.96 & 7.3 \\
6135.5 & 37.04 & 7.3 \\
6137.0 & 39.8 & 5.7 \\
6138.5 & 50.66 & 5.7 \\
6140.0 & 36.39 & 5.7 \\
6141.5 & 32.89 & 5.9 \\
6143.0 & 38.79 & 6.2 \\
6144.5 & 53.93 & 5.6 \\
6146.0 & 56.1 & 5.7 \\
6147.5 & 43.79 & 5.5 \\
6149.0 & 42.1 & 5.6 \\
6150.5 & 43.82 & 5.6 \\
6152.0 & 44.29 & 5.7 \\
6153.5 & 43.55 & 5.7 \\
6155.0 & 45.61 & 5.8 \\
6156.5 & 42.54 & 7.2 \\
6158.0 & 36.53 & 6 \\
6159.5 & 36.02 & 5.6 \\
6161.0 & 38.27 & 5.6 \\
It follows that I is 46.9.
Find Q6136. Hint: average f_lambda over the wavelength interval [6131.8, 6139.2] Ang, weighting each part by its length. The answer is 42.6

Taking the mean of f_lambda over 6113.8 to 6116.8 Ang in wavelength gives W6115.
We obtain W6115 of 44.5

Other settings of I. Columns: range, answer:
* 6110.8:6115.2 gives 46.7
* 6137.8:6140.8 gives 43.2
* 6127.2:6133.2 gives 40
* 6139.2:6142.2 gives 34.9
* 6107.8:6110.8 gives 45.2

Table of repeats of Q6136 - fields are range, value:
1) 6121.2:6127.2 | 46.4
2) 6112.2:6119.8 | 44.5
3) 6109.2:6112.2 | 48.5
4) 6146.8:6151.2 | 43.2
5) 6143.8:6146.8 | 54.8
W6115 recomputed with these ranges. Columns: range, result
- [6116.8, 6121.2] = 43.3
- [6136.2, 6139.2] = 45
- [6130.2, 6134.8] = 43.3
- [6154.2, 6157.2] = 44.1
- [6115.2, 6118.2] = 42.7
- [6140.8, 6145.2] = 41.8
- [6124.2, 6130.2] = 42.4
